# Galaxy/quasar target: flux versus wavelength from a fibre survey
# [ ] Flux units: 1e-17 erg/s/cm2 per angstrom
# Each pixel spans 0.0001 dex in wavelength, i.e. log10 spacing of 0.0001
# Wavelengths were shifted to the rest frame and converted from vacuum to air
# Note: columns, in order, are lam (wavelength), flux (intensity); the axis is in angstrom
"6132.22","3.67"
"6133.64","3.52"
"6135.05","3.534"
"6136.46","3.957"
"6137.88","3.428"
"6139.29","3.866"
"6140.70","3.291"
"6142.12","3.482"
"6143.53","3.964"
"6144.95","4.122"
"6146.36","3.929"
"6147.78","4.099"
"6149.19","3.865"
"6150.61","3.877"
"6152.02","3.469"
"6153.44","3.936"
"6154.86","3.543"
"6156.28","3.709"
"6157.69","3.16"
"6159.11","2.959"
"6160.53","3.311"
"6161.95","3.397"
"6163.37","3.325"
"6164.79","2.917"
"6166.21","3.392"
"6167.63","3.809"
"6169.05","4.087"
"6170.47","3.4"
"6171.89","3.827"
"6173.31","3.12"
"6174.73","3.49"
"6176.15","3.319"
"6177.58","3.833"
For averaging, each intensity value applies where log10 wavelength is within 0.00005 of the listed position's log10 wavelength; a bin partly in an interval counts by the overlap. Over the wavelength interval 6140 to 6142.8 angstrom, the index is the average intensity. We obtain 3.38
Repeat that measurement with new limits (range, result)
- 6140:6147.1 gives 3.76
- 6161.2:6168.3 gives 3.36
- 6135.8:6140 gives 3.75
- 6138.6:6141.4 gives 3.58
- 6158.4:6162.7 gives 3.22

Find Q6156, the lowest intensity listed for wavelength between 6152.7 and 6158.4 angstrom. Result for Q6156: 3.16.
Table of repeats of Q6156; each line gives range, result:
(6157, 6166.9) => 2.917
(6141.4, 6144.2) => 3.482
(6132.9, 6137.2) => 3.52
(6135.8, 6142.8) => 3.291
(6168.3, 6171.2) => 3.4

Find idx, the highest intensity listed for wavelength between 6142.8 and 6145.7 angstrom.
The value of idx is 4.122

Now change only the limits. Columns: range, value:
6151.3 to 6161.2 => 3.936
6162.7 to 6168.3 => 3.809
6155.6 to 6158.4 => 3.709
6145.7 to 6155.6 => 4.099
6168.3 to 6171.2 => 4.087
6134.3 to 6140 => 3.957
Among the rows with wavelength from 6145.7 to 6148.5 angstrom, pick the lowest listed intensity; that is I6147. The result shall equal 3.929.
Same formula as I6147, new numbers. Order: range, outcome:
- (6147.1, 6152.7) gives 3.469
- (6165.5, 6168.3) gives 3.392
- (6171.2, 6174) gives 3.12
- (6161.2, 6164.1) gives 3.325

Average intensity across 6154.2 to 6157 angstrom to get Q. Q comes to 3.63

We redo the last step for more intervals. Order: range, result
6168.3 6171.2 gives 3.75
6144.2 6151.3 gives 3.98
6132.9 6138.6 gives 3.61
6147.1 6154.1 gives 3.85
